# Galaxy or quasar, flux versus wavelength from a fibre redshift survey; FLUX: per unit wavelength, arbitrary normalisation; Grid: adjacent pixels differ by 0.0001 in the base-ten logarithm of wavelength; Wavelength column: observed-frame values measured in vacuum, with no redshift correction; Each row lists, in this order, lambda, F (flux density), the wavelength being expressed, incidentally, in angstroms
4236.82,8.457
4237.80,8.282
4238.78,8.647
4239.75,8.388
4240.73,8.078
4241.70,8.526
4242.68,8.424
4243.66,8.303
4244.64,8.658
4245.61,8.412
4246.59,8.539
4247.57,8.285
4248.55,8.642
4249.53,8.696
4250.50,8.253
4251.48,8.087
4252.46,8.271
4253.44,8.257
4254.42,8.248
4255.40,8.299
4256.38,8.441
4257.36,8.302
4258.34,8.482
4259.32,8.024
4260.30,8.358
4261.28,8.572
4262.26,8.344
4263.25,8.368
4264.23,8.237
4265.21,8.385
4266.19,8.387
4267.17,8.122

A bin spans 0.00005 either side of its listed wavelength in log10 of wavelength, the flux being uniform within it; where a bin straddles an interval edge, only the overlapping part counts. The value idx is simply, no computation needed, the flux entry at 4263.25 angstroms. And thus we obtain 8.368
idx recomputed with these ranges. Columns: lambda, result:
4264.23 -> 8.237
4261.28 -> 8.572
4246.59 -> 8.539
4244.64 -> 8.658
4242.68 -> 8.424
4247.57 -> 8.285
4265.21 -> 8.385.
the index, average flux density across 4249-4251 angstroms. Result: 8.5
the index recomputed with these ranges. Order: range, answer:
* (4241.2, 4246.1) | 8.47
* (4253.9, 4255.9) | 8.27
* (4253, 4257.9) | 8.31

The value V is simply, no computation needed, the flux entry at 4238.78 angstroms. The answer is 8.647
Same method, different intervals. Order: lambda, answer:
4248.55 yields 8.642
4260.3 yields 8.358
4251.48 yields 8.087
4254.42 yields 8.248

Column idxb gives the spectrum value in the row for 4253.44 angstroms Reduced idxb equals 8.257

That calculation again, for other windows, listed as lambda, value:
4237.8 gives 8.282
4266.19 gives 8.387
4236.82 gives 8.457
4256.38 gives 8.441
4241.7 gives 8.526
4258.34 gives 8.482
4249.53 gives 8.696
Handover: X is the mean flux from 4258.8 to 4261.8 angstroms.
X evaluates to 8.33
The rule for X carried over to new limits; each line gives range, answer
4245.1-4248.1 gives 8.42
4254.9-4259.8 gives 8.31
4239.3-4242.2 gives 8.33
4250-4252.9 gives 8.22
